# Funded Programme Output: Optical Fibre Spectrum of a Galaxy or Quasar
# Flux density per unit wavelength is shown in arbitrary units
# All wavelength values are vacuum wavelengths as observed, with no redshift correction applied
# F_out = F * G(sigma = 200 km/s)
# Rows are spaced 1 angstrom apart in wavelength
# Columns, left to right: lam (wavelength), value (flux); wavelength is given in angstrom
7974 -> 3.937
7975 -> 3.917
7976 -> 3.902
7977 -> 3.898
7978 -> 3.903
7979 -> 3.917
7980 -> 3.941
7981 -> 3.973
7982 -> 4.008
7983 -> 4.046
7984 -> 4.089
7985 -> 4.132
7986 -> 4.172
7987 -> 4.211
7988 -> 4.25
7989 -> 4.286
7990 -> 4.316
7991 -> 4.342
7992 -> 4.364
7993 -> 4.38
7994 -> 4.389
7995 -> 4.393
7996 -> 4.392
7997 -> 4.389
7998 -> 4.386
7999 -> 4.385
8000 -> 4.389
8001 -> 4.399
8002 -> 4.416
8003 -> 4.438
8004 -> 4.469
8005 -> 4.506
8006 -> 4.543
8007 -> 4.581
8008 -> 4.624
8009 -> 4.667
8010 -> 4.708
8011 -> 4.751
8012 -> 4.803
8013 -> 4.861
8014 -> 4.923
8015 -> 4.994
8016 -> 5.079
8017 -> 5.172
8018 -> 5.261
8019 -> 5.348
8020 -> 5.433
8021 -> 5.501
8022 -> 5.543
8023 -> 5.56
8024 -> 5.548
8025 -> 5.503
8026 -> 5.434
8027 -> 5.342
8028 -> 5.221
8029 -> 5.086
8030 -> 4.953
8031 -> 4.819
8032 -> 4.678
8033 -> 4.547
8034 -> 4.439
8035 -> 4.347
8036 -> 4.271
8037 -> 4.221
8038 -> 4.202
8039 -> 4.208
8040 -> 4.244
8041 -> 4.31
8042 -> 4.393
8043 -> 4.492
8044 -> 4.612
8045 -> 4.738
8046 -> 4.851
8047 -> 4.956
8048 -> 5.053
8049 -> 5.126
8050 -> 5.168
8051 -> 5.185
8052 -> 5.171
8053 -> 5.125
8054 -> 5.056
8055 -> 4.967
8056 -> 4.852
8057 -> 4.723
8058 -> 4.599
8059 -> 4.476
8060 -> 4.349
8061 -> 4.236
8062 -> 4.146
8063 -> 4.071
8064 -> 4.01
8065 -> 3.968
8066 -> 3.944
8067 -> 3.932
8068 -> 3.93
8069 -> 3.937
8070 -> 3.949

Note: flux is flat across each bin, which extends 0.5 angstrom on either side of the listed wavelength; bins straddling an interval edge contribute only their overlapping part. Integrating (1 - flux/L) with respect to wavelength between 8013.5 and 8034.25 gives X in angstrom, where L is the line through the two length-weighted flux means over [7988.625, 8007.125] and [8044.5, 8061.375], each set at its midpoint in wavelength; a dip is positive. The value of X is -2.5 angstrom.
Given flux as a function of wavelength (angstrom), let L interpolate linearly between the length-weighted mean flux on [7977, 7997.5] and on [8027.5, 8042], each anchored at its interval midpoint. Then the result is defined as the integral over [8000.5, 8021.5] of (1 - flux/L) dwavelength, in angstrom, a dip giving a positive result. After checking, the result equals -2.26 angstrom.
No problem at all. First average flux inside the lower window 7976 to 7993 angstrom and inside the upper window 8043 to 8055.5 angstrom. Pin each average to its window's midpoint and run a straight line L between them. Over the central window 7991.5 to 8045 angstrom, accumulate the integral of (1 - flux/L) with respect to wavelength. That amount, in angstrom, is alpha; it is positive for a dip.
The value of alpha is -2.04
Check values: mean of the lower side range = 4.12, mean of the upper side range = 4.98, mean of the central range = 4.73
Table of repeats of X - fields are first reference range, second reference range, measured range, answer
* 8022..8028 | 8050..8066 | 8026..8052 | 1.9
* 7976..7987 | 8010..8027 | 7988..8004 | 0.4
